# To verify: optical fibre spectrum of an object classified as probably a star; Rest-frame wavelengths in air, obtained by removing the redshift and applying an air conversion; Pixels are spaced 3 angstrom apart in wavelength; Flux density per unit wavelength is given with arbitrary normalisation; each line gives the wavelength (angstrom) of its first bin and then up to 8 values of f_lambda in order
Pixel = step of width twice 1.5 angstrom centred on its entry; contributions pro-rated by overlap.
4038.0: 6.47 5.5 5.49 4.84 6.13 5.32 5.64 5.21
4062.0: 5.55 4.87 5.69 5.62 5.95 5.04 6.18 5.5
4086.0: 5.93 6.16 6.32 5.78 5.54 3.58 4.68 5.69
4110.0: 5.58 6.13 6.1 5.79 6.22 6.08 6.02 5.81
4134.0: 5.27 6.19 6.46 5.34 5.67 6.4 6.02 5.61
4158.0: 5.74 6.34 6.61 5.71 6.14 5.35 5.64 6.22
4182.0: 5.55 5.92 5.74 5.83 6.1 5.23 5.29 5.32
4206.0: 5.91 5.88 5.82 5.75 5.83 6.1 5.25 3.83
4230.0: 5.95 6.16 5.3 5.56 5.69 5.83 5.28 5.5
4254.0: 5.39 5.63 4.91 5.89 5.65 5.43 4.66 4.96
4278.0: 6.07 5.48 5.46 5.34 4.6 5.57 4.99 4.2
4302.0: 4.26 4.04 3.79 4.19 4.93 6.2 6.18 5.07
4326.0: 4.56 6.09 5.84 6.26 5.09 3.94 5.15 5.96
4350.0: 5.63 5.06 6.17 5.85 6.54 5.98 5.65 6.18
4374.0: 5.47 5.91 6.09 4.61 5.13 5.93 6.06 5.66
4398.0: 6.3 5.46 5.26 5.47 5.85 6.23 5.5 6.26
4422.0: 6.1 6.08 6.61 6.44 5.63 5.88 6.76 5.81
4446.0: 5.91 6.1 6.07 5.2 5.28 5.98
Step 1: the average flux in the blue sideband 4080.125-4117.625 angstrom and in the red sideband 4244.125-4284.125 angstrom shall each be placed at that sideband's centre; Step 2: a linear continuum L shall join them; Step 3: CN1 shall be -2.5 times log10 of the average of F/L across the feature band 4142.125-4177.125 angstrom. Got -0.067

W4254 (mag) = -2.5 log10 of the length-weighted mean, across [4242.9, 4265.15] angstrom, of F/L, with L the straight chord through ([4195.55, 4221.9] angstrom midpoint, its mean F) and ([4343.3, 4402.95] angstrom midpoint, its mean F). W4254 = 0.04 mag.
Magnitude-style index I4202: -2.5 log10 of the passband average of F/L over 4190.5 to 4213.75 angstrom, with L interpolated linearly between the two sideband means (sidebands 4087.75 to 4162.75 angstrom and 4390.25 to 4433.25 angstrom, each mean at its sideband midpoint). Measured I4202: 0.03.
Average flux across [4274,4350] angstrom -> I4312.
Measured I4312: 5.14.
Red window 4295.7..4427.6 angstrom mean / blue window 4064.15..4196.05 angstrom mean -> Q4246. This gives 0.95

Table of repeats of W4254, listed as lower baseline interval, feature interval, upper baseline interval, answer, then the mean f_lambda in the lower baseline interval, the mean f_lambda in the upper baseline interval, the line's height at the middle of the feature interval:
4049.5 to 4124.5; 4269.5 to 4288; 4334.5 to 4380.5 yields 0.062 mag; 5.61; 5.66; 5.65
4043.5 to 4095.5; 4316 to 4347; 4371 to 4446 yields 0.069 mag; 5.62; 5.86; 5.81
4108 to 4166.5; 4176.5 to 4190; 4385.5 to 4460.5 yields 0.020 mag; 5.96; 5.89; 5.95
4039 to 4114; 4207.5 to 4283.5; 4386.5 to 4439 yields 0.040 mag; 5.52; 5.92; 5.72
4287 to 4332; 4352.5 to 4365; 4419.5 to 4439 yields -0.102 mag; 4.95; 6.15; 5.44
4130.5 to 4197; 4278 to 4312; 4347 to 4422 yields 0.211 mag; 5.88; 5.77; 5.82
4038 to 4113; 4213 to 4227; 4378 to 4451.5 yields 0.028 mag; 5.52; 5.88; 5.68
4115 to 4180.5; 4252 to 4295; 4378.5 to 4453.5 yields 0.108 mag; 5.94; 5.89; 5.92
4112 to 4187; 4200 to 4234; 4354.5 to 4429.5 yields 0.059 mag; 5.93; 5.85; 5.91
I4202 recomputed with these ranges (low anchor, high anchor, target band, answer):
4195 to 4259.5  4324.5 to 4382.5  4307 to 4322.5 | 0.103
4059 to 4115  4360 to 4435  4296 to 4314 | 0.333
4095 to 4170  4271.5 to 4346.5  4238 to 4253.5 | -0.044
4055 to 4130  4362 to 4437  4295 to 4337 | 0.149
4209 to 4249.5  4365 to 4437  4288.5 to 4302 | 0.187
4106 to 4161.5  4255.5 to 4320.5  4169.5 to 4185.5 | -0.018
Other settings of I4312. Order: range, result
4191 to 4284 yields 5.53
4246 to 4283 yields 5.41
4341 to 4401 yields 5.7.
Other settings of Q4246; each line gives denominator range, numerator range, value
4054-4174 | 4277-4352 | 0.90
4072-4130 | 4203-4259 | 0.98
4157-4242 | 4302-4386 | 0.94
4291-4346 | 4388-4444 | 1.19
